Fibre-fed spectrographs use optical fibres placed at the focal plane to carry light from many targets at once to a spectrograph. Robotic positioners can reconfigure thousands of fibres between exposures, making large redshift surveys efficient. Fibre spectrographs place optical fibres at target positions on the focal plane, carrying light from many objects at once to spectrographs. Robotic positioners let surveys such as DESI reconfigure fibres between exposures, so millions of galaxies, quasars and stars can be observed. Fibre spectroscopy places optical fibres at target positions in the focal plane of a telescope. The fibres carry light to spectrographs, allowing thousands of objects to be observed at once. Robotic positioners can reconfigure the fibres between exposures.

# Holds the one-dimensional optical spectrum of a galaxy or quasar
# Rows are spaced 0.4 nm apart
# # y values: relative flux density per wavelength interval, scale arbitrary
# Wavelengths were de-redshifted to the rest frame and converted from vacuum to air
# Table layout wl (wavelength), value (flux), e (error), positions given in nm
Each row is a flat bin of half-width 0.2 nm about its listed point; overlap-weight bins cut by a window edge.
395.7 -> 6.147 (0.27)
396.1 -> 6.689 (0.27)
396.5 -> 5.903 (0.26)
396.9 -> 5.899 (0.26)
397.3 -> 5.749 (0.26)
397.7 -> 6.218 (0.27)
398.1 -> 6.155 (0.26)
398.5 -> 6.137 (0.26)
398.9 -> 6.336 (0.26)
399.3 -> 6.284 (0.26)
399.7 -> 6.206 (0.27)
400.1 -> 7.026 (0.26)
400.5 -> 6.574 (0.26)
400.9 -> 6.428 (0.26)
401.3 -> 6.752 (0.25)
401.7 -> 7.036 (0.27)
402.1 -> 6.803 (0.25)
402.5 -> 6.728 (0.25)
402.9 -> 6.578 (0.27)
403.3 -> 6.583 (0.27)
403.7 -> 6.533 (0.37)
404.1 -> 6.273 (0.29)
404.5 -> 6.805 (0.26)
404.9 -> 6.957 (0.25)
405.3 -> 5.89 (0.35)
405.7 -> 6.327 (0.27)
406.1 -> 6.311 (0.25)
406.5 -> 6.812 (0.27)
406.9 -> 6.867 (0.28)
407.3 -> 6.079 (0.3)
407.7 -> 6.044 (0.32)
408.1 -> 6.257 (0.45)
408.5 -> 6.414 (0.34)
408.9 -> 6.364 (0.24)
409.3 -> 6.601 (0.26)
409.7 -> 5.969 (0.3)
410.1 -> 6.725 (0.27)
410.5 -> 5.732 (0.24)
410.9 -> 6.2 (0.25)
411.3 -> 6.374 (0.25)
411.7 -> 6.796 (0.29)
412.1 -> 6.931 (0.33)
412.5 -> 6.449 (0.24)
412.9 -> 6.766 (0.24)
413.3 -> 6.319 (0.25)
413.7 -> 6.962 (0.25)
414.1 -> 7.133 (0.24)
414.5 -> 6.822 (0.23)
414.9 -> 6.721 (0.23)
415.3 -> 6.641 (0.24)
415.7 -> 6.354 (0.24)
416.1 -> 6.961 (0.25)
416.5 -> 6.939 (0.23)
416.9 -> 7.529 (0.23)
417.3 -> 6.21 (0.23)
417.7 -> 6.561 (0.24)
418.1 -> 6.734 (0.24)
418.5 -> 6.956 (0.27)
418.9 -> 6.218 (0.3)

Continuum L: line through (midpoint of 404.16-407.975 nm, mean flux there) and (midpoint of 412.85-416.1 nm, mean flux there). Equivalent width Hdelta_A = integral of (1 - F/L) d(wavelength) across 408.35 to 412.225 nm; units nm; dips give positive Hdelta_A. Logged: 0.110 nm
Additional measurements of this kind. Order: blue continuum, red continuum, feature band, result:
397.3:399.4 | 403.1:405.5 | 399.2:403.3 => -0.20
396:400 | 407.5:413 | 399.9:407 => -0.40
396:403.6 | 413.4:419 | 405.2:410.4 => 0.19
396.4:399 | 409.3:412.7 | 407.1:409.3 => 0.02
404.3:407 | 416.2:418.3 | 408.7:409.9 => 0.06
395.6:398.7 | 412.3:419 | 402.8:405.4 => -0.08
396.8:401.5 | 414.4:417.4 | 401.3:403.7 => -0.12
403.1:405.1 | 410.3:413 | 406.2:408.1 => 0.04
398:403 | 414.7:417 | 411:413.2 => 0.04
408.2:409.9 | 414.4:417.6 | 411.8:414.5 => -0.07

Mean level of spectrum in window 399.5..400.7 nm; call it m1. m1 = 6.6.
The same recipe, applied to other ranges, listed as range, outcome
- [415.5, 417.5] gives 6.8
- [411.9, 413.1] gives 6.72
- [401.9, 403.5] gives 6.67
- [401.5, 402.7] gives 6.86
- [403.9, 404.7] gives 6.54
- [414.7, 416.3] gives 6.67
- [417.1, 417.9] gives 6.39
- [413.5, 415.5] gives 6.86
